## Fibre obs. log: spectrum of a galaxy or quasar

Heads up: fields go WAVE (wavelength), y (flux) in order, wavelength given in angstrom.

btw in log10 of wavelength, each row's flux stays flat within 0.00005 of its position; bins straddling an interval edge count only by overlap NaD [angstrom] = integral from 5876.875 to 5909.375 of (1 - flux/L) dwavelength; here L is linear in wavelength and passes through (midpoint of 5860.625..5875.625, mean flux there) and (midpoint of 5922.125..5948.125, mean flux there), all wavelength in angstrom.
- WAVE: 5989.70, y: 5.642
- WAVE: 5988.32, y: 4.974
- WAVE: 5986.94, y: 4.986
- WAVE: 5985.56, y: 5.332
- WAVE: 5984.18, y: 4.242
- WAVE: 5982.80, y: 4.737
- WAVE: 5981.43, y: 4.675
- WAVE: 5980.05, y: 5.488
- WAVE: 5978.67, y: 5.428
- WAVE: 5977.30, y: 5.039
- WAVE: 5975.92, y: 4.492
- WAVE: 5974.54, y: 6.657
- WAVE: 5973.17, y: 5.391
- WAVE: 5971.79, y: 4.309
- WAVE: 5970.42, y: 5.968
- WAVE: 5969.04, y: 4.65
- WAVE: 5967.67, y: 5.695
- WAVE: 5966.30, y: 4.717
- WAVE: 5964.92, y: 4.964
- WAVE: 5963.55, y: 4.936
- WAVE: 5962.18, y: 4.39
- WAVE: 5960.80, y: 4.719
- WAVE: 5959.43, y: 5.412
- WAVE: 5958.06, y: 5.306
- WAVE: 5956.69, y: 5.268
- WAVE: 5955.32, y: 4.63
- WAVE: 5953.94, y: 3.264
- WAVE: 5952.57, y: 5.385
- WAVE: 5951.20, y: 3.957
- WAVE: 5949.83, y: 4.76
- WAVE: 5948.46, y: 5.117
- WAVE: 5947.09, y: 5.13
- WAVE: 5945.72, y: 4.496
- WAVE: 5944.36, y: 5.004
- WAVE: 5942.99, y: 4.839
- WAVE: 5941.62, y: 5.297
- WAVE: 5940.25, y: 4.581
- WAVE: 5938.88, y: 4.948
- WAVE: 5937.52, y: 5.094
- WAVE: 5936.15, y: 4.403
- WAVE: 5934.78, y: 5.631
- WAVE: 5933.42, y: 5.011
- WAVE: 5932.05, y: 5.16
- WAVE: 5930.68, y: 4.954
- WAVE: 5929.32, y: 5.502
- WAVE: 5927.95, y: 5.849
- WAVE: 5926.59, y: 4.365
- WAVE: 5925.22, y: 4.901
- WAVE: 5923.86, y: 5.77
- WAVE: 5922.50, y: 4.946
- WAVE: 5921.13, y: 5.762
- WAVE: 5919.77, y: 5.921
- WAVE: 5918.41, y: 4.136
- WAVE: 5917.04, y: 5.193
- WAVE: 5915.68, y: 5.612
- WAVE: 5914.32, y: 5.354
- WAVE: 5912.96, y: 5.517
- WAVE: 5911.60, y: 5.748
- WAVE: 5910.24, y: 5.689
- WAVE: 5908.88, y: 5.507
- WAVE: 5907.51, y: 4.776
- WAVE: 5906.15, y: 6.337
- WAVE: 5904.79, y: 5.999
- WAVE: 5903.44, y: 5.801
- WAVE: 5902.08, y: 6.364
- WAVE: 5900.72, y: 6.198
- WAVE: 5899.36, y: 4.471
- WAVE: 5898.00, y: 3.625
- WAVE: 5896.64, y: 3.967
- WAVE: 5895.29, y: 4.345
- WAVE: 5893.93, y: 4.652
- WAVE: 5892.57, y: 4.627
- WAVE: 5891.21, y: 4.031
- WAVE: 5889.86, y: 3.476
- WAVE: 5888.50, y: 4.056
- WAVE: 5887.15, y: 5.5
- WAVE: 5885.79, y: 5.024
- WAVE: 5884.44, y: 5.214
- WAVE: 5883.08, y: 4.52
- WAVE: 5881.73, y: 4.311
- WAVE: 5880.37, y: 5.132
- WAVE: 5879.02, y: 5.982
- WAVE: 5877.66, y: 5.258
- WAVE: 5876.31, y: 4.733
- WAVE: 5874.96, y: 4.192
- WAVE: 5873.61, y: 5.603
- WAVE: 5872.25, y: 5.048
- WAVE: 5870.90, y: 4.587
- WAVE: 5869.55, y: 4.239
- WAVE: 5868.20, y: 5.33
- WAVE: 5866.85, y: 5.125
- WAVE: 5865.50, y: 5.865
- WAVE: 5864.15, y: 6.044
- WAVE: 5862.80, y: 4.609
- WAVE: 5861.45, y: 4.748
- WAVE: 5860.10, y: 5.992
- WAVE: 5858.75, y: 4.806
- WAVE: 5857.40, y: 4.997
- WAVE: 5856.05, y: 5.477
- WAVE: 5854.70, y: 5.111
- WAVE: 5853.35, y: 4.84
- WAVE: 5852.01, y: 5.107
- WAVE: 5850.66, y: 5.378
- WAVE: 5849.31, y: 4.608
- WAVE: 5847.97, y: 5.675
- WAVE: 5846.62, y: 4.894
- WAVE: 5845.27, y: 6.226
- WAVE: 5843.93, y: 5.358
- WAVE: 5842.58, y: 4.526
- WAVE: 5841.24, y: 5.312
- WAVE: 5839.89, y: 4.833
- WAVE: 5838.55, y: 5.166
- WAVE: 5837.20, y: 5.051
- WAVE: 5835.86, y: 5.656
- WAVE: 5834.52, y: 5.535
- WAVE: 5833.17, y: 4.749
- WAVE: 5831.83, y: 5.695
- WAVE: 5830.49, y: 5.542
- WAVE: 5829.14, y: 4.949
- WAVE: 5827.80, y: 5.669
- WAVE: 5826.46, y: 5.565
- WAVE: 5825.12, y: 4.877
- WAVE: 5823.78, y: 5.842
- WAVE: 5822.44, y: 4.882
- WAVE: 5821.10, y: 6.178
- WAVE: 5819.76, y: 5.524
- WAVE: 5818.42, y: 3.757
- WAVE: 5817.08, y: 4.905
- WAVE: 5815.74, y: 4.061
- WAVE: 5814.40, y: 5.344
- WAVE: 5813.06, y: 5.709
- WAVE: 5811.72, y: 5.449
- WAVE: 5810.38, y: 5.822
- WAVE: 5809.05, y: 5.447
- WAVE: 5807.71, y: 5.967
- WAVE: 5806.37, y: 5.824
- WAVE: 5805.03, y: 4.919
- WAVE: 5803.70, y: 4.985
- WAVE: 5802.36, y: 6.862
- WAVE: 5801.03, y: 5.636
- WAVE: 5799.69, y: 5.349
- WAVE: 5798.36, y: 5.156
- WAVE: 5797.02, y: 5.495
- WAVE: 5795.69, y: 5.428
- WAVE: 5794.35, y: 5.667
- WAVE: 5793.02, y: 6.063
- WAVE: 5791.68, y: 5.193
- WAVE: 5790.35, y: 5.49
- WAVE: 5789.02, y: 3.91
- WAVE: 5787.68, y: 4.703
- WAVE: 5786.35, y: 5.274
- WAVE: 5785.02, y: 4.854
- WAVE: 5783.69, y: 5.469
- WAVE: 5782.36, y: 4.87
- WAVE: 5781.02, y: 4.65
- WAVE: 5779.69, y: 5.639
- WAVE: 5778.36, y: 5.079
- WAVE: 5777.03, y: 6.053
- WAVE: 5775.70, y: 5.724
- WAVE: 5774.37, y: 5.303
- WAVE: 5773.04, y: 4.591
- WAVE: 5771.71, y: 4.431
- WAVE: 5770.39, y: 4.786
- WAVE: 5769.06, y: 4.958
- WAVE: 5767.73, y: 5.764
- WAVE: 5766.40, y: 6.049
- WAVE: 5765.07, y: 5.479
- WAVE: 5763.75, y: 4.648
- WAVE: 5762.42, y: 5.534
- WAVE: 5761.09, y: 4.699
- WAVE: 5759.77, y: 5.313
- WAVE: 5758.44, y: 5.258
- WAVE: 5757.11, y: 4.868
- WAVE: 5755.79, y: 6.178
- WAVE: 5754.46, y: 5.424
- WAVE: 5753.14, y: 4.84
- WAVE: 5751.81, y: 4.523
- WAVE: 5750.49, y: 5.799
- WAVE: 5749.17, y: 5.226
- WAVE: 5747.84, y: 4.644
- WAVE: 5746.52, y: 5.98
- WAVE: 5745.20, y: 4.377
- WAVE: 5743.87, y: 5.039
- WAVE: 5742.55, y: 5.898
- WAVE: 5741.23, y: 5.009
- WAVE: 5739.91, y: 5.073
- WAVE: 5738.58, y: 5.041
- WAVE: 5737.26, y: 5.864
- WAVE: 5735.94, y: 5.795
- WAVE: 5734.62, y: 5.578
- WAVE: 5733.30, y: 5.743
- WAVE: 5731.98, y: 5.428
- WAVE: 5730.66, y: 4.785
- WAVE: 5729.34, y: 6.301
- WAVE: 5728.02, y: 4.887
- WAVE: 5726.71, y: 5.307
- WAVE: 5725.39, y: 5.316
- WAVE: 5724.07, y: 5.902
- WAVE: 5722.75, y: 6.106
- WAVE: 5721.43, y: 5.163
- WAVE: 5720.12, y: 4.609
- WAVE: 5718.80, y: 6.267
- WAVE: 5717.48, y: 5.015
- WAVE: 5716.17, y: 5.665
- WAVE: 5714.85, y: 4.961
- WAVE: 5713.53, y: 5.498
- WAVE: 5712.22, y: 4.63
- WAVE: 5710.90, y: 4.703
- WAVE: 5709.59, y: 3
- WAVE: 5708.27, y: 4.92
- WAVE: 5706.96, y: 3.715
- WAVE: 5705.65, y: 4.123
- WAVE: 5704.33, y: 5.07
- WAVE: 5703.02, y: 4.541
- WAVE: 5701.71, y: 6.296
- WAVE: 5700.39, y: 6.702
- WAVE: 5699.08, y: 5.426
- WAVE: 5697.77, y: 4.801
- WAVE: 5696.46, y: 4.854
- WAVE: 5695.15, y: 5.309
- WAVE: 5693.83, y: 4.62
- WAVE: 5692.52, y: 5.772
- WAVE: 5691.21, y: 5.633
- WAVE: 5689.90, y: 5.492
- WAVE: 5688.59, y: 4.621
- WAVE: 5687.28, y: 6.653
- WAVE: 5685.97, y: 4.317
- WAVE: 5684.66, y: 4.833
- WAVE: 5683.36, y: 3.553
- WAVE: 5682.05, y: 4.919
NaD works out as 0.6 angstrom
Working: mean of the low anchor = 5.05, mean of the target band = 4.96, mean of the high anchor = 5.05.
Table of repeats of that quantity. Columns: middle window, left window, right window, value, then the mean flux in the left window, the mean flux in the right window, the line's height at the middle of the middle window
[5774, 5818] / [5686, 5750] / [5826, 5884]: -1.2 angstrom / 5.23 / 5.16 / 5.19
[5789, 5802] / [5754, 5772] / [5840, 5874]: -0.5 angstrom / 5.26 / 5.17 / 5.23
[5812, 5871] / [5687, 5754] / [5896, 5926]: 1.1 angstrom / 5.22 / 5.34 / 5.3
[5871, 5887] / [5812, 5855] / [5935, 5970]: 0.2 angstrom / 5.21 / 4.86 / 5.07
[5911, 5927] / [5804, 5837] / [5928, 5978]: -0.7 angstrom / 5.32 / 4.99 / 5.07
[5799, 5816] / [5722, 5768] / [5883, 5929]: -0.9 angstrom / 5.36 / 5.11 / 5.26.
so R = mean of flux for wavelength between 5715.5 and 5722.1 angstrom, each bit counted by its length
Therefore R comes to 5.34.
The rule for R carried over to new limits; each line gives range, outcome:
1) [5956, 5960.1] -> 5.33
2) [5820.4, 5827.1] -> 5.47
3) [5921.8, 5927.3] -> 5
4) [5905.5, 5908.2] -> 5.53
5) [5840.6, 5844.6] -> 5.07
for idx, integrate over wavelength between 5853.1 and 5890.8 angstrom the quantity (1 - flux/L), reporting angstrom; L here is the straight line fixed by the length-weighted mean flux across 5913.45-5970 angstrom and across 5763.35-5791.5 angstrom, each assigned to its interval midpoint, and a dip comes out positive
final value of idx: 0.6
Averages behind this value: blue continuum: 5.14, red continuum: 5.01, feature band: 4.99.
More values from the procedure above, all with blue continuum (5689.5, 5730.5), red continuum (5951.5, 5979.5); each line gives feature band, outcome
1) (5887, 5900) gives 2.2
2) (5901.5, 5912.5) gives -1.6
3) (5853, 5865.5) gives -0.4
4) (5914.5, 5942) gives -0.6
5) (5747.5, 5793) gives -0.3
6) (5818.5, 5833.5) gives -0.7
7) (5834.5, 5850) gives -0.4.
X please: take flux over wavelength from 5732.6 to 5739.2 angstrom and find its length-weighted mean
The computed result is 5.61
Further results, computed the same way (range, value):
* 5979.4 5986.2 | 4.89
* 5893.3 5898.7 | 4.14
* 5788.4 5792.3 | 4.88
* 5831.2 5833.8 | 5.23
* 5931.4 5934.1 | 5.08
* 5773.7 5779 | 5.54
